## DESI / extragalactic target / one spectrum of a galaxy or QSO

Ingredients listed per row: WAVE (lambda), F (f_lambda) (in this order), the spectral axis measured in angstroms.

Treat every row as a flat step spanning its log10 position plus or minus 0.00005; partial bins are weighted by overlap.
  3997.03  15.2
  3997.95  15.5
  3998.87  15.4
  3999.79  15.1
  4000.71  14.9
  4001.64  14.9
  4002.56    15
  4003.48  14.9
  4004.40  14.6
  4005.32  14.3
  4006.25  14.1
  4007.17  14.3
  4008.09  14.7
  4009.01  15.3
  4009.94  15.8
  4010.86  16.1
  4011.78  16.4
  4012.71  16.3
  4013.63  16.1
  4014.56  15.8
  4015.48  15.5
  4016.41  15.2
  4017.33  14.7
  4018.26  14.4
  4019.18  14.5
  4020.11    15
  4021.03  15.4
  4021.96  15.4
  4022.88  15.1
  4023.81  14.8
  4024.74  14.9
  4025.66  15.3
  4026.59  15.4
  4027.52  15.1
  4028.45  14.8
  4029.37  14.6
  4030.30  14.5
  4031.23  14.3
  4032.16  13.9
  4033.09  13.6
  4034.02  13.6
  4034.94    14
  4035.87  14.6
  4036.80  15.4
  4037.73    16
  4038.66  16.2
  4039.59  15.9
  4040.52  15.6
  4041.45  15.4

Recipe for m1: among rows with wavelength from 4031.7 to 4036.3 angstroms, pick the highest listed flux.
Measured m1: 14.6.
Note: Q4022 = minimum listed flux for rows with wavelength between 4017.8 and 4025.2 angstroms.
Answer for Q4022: 14.4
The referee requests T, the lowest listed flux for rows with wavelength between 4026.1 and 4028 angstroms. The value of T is 15.1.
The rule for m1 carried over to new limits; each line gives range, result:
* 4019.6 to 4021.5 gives 15.4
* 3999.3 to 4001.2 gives 15.1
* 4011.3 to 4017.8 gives 16.4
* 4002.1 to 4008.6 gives 15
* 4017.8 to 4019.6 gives 14.5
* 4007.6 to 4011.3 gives 16.1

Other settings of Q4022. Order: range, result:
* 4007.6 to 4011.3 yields 14.7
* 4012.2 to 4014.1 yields 16.1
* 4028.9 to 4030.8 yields 14.5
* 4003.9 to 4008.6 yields 14.1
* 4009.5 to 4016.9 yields 15.2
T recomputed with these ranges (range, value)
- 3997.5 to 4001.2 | 14.9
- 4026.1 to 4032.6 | 13.9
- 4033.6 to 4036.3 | 13.6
